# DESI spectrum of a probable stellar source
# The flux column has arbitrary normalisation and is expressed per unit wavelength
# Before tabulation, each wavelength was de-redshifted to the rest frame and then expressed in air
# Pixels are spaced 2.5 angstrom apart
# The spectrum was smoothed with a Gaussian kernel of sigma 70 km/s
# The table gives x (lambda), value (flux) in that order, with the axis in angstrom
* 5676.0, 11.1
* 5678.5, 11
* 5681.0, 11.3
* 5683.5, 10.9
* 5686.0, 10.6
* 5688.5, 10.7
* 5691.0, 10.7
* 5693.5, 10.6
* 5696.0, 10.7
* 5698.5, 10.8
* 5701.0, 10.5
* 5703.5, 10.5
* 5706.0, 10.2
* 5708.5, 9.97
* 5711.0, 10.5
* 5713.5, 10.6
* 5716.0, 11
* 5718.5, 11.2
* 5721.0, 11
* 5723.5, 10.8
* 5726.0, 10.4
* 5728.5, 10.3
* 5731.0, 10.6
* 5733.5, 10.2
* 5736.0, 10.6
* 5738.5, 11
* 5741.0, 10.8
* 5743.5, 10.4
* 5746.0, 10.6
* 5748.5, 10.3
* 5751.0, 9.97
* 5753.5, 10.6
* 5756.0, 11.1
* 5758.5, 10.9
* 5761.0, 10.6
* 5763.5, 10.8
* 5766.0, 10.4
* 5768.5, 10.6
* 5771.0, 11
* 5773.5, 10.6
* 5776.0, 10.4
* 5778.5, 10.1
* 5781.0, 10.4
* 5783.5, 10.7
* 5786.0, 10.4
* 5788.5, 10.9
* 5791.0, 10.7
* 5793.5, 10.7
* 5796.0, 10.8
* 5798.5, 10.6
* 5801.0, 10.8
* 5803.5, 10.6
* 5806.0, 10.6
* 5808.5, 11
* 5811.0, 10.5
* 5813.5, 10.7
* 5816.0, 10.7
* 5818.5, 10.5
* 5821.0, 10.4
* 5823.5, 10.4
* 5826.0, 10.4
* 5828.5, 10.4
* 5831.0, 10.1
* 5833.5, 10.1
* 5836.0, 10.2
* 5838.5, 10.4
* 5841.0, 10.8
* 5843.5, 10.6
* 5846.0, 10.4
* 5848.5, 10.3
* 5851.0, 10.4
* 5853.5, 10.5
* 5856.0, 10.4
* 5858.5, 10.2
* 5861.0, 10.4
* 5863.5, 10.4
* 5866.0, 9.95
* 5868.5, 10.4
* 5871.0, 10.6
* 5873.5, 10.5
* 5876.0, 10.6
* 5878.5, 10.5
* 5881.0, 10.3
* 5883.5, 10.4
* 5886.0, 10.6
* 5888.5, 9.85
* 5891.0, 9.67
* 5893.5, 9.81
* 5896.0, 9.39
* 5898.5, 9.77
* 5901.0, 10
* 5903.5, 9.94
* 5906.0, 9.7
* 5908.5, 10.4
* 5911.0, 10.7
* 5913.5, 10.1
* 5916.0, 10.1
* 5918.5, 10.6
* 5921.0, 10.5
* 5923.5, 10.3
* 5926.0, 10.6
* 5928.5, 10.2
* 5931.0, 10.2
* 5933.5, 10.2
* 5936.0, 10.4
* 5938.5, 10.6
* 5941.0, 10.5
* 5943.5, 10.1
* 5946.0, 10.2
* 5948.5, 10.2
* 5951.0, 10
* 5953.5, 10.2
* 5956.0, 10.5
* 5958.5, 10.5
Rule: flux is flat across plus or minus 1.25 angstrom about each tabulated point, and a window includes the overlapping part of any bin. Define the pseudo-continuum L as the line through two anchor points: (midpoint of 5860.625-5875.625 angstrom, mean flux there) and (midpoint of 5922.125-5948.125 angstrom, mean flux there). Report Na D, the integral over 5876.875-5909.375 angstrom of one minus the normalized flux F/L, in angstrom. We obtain 1.1 angstrom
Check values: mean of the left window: 10.4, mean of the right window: 10.3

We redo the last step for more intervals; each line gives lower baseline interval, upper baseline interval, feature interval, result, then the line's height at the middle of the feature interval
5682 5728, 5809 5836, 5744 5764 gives -0.1 angstrom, 10.6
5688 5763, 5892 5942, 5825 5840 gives 0.1 angstrom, 10.4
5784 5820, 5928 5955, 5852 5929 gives 1.3 angstrom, 10.4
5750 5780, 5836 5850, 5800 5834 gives 0.0 angstrom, 10.5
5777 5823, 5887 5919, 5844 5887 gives -0.8 angstrom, 10.2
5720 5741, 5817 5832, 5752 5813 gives -1.0 angstrom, 10.5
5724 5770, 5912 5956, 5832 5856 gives 0.1 angstrom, 10.4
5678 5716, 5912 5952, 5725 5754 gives 0.3 angstrom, 10.6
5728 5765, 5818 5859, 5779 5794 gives -0.1 angstrom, 10.5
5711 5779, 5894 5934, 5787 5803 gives -0.4 angstrom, 10.5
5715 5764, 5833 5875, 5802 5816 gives -0.3 angstrom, 10.5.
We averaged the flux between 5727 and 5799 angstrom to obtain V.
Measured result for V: 10.6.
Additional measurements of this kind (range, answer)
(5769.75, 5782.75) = 10.5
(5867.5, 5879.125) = 10.5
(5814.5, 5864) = 10.4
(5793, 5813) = 10.7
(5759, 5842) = 10.6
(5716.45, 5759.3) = 10.6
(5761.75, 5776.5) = 10.6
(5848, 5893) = 10.3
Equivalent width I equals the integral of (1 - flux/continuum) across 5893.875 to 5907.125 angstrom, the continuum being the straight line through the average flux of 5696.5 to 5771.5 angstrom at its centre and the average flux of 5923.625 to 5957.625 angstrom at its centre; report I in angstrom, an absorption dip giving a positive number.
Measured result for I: 0.8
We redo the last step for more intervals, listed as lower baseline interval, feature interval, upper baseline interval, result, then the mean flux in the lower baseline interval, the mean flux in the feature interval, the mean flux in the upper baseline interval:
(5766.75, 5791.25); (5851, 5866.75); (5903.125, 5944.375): 0.2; 10.6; 10.3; 10.3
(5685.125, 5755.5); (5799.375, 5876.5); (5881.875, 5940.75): -0.9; 10.6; 10.5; 10.2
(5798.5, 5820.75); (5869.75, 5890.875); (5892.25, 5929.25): -0.2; 10.7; 10.4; 10.1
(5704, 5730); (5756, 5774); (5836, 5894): -0.4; 10.6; 10.7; 10.4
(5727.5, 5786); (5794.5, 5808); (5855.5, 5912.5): -0.3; 10.6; 10.7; 10.2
